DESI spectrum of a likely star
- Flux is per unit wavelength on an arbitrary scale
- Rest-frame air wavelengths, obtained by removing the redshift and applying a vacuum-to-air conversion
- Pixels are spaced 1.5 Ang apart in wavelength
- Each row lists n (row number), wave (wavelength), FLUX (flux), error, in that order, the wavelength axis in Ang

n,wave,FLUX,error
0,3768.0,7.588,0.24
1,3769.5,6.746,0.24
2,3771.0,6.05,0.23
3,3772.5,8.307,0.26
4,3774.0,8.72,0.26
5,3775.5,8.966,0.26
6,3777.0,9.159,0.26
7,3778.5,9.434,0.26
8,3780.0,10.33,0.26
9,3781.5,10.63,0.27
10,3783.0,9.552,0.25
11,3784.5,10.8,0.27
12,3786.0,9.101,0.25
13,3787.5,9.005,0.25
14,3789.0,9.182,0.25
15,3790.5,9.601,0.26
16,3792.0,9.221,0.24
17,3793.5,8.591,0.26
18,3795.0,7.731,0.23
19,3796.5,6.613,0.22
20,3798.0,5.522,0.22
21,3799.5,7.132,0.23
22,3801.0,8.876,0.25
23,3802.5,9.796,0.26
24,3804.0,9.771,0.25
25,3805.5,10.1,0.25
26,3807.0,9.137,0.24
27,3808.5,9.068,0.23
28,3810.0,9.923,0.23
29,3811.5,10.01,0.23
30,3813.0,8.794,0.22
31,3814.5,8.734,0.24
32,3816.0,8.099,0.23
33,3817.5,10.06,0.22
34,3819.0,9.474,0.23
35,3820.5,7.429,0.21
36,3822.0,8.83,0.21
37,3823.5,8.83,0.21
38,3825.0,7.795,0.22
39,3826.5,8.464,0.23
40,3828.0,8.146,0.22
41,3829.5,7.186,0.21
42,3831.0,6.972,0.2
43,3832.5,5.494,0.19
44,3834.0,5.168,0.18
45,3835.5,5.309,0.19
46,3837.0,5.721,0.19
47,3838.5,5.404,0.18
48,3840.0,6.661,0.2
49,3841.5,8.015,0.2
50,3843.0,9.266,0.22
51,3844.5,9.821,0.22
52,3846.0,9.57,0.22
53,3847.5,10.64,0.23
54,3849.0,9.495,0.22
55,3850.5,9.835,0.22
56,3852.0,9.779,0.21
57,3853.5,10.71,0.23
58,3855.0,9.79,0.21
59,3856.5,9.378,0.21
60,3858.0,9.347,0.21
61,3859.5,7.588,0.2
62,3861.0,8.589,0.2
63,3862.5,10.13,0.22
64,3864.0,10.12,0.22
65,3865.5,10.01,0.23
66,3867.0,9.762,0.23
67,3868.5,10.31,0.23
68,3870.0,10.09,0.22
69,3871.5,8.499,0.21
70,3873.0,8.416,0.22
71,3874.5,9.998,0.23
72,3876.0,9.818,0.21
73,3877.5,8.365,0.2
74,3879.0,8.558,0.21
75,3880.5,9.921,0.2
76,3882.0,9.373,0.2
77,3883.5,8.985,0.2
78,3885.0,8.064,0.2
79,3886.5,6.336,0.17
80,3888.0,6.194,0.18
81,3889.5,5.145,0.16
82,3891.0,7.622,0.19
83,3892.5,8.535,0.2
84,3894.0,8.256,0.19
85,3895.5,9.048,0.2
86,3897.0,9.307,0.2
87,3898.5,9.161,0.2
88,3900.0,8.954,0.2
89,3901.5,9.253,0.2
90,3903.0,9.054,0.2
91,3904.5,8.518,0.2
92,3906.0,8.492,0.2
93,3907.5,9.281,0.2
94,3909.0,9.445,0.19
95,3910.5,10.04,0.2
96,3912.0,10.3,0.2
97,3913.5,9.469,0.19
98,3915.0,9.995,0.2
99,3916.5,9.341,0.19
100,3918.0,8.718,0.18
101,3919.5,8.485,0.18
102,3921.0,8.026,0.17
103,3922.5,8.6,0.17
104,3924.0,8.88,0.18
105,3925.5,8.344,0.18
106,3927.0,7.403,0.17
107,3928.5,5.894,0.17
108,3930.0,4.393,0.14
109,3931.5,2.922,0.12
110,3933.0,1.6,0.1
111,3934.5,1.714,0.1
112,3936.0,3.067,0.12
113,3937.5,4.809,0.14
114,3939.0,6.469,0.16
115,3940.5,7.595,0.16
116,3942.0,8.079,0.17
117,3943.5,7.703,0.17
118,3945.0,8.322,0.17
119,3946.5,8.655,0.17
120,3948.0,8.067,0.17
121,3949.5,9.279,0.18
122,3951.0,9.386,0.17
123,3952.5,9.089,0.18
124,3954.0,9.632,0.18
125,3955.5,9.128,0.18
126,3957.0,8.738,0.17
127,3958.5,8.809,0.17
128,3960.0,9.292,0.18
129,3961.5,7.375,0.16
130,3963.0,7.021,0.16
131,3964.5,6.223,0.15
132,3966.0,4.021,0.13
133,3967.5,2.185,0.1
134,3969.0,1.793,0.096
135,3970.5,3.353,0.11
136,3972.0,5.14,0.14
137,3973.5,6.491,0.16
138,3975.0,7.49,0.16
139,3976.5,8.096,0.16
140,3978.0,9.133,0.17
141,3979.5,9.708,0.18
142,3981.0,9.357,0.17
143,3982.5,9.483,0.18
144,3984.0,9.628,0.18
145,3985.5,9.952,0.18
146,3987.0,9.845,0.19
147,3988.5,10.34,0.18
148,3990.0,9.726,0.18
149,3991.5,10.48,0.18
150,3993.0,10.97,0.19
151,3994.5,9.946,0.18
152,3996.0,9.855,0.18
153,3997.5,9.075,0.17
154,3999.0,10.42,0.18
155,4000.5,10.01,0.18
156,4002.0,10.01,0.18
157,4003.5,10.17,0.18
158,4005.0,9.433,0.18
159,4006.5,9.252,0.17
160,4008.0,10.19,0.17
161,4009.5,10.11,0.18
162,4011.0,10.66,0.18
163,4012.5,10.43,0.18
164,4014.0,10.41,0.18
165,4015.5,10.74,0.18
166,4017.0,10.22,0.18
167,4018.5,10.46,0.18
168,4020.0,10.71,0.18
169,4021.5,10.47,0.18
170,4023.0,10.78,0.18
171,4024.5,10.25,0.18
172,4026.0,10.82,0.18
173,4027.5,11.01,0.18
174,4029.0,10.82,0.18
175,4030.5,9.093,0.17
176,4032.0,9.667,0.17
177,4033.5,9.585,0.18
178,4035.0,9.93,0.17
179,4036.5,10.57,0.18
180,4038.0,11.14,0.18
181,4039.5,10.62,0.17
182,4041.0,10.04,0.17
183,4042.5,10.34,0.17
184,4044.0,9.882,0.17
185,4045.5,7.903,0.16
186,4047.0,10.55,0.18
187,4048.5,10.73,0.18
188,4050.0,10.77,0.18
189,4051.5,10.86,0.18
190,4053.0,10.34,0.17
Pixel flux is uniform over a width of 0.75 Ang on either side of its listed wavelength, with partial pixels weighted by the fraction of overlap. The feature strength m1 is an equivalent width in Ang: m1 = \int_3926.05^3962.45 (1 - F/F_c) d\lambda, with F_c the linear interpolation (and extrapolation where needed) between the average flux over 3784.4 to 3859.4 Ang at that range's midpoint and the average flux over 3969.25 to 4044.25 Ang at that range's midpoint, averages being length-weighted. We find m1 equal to 9.06 Ang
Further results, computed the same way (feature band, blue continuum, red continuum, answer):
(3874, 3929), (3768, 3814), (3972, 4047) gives 4.3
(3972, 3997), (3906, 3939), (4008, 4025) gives 0.3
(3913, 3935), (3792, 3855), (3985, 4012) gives 5.6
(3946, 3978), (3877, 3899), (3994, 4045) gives 7.4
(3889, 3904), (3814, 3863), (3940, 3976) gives -1.4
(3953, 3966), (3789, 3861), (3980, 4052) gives 2.2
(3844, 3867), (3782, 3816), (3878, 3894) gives -3.9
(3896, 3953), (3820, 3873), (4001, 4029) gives 9.5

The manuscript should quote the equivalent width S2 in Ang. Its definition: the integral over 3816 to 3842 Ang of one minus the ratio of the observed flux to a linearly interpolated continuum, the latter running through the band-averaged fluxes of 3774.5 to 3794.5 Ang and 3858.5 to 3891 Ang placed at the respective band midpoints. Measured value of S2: 5.02 Ang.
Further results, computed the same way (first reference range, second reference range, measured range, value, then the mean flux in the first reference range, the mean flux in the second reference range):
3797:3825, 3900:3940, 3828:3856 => 1.14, 8.82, 7.43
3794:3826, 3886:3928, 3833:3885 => -1.54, 8.65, 8.58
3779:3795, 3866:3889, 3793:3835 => 4.74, 9.51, 8.82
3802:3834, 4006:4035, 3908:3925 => 0.39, 8.58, 10.3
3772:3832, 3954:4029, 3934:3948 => 3.91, 8.82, 8.99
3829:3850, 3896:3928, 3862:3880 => -3.01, 7.51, 8.98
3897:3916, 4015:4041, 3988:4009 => 0.30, 9.33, 10.4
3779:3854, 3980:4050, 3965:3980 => 6.32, 8.58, 10.1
